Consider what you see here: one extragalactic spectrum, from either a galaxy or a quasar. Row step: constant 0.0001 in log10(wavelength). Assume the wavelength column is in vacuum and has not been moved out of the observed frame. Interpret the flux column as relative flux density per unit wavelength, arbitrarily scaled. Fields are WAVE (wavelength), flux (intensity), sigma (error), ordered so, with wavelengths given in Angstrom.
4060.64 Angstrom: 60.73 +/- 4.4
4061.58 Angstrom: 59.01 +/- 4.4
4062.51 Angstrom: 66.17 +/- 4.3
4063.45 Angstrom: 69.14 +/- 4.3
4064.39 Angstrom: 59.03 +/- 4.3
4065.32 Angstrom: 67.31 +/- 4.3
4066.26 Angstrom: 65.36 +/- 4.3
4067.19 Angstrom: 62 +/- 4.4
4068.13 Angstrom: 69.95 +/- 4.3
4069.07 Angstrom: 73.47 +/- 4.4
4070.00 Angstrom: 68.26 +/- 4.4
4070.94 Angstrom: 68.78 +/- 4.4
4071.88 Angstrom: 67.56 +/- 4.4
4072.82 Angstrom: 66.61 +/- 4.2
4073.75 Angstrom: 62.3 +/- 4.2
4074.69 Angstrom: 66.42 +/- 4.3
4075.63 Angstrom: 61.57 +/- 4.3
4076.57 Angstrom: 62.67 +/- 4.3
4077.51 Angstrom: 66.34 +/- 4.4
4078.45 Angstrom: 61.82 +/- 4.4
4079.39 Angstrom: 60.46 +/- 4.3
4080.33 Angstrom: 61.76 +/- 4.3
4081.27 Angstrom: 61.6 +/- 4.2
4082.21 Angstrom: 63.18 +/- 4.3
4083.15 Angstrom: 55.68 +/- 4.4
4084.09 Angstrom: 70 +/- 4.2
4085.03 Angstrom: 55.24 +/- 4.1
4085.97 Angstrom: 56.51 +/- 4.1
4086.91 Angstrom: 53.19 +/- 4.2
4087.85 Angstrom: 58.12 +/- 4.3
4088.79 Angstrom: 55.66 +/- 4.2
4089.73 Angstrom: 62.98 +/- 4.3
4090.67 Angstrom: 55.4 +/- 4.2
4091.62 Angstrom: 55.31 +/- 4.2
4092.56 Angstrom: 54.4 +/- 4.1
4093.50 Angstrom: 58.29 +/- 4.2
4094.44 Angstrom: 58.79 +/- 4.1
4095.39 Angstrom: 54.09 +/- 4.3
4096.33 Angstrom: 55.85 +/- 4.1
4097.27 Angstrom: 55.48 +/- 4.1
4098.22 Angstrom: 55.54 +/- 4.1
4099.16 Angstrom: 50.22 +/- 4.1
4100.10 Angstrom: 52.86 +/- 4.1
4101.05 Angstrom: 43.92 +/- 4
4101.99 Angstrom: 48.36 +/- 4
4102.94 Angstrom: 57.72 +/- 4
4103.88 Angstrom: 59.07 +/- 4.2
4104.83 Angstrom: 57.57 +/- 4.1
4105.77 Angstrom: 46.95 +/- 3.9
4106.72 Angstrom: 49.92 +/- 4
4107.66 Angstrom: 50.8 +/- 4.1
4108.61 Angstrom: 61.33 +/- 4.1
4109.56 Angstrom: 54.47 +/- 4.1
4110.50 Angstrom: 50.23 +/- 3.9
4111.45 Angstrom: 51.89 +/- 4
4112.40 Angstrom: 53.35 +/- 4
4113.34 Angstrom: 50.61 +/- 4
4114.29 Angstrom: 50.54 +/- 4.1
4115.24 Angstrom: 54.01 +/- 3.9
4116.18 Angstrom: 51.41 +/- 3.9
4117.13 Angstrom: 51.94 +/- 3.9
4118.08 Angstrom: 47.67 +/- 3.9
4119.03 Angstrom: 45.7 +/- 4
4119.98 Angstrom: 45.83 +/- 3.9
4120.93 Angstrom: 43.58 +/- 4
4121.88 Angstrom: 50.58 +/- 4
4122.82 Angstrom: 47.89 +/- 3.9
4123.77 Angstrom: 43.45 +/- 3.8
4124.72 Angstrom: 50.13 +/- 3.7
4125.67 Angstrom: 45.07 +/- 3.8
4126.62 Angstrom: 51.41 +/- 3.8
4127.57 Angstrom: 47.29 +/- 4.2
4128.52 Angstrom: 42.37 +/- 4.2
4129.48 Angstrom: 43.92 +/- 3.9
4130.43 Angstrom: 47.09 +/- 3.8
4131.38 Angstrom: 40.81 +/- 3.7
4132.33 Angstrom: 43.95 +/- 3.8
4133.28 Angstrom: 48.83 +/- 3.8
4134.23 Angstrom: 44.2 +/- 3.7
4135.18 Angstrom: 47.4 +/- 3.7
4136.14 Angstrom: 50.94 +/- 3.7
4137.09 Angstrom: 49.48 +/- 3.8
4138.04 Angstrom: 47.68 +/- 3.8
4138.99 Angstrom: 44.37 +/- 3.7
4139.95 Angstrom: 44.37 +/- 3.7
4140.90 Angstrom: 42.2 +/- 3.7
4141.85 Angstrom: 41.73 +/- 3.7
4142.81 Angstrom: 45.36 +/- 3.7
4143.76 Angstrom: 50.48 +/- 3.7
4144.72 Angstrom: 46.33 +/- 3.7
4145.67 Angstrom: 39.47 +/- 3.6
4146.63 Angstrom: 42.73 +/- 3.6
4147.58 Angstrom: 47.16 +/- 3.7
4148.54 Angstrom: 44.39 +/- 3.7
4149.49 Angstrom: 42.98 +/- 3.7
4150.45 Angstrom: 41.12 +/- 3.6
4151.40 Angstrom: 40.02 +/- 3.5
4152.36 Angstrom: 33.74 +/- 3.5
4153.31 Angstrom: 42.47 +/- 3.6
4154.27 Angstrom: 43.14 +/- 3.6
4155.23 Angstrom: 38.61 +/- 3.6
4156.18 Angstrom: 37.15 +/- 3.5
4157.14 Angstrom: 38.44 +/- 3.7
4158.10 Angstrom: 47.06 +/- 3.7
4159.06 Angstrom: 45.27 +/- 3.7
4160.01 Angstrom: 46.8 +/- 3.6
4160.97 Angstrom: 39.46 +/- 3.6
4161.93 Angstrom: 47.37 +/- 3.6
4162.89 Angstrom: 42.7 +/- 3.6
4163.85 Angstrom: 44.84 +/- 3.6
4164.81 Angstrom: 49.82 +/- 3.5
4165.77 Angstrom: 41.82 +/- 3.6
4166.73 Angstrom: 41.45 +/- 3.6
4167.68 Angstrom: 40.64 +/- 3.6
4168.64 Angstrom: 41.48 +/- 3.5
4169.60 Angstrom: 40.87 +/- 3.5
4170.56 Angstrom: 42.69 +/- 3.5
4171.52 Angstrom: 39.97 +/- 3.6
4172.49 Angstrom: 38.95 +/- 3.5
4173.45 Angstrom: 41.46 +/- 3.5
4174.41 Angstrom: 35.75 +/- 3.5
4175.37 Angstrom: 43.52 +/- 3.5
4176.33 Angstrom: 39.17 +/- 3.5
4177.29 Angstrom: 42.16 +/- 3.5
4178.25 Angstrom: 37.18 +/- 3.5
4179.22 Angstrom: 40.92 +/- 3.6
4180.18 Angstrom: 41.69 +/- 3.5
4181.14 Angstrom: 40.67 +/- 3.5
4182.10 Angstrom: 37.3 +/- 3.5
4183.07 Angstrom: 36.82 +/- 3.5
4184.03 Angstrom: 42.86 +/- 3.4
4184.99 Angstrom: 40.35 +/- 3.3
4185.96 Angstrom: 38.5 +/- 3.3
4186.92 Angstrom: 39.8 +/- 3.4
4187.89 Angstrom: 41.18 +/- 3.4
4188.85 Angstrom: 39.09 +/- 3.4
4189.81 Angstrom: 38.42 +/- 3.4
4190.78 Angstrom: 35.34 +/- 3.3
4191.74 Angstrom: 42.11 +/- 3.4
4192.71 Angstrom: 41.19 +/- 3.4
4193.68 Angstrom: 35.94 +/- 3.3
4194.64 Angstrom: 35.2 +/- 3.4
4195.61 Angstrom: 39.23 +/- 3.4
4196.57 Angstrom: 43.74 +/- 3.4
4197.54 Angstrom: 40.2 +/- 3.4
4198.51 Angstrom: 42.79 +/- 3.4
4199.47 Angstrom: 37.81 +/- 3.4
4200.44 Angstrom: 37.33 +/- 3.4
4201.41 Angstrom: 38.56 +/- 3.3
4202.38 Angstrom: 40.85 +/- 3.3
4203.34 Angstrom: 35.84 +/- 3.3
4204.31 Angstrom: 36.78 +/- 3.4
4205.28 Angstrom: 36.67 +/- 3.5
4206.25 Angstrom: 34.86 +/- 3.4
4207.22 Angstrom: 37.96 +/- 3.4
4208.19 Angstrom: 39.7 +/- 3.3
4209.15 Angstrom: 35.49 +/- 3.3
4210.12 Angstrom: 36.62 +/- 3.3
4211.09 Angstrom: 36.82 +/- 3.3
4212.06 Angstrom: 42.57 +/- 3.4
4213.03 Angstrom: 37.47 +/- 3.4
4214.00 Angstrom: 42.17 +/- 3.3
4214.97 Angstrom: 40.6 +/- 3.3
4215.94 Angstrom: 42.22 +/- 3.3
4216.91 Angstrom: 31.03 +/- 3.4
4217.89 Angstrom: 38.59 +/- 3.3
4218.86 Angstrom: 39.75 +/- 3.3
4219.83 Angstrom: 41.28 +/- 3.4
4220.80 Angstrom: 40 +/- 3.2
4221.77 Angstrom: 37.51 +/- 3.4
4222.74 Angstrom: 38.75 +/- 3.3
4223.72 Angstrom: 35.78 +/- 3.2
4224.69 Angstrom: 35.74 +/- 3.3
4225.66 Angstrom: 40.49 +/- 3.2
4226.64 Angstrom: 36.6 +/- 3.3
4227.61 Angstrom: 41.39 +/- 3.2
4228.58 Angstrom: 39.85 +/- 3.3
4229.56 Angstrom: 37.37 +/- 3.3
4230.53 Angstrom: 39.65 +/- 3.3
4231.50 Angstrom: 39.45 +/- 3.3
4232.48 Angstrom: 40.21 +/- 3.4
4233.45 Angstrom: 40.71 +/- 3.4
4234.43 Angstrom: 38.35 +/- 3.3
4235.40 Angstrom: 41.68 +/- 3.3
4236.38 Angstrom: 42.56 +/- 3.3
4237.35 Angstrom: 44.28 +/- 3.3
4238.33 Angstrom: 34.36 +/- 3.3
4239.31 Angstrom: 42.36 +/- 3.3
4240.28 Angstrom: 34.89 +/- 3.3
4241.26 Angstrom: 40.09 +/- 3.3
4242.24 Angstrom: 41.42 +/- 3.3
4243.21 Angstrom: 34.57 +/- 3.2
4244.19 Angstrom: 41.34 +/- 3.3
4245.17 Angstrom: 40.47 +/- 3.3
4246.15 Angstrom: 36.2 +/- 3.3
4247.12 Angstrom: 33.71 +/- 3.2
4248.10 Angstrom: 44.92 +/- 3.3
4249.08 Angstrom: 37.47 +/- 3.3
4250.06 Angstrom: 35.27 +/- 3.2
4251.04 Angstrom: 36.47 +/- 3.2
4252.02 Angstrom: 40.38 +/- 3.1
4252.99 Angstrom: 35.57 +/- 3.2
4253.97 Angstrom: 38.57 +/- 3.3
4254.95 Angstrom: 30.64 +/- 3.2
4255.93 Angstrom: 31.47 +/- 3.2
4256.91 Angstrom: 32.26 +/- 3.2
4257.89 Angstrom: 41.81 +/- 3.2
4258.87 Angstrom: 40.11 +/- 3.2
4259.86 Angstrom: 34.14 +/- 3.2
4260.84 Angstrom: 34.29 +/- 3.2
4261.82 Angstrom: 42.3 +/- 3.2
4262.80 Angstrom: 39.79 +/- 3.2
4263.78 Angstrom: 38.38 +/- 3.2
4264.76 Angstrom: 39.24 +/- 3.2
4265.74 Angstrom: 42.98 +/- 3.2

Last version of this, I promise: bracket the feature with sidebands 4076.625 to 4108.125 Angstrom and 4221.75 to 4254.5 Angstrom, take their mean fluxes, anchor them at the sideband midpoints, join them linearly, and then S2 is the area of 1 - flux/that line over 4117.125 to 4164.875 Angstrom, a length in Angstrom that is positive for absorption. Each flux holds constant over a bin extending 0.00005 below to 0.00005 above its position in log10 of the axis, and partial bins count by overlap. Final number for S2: 5.6 Angstrom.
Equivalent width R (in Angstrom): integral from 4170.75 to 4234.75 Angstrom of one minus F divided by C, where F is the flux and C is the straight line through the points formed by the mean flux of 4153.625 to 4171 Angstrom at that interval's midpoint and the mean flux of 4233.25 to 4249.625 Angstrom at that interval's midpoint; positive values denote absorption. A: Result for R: 3.1 Angstrom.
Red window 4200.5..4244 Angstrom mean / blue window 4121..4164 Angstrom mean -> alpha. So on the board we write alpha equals 0.87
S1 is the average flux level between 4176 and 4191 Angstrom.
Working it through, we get 39.5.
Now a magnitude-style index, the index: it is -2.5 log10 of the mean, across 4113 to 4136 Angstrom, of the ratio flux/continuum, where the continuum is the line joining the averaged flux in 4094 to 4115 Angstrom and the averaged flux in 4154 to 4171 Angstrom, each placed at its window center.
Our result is 0.05 mag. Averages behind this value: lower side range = 53.1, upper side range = 42.8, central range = 47.3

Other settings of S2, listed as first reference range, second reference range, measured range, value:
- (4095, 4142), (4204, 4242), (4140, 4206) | 4.4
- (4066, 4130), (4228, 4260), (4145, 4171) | 3.3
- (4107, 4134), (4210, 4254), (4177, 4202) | 1.9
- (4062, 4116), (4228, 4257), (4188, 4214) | 3.1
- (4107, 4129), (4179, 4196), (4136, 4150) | 0.2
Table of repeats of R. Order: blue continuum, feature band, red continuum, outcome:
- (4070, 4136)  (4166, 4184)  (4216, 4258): 2.11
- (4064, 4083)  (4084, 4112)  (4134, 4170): 1.59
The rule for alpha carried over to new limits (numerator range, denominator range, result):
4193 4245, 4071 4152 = 0.75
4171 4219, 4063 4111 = 0.66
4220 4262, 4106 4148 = 0.80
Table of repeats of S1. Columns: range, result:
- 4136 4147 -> 45.3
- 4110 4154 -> 46.3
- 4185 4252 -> 38.8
